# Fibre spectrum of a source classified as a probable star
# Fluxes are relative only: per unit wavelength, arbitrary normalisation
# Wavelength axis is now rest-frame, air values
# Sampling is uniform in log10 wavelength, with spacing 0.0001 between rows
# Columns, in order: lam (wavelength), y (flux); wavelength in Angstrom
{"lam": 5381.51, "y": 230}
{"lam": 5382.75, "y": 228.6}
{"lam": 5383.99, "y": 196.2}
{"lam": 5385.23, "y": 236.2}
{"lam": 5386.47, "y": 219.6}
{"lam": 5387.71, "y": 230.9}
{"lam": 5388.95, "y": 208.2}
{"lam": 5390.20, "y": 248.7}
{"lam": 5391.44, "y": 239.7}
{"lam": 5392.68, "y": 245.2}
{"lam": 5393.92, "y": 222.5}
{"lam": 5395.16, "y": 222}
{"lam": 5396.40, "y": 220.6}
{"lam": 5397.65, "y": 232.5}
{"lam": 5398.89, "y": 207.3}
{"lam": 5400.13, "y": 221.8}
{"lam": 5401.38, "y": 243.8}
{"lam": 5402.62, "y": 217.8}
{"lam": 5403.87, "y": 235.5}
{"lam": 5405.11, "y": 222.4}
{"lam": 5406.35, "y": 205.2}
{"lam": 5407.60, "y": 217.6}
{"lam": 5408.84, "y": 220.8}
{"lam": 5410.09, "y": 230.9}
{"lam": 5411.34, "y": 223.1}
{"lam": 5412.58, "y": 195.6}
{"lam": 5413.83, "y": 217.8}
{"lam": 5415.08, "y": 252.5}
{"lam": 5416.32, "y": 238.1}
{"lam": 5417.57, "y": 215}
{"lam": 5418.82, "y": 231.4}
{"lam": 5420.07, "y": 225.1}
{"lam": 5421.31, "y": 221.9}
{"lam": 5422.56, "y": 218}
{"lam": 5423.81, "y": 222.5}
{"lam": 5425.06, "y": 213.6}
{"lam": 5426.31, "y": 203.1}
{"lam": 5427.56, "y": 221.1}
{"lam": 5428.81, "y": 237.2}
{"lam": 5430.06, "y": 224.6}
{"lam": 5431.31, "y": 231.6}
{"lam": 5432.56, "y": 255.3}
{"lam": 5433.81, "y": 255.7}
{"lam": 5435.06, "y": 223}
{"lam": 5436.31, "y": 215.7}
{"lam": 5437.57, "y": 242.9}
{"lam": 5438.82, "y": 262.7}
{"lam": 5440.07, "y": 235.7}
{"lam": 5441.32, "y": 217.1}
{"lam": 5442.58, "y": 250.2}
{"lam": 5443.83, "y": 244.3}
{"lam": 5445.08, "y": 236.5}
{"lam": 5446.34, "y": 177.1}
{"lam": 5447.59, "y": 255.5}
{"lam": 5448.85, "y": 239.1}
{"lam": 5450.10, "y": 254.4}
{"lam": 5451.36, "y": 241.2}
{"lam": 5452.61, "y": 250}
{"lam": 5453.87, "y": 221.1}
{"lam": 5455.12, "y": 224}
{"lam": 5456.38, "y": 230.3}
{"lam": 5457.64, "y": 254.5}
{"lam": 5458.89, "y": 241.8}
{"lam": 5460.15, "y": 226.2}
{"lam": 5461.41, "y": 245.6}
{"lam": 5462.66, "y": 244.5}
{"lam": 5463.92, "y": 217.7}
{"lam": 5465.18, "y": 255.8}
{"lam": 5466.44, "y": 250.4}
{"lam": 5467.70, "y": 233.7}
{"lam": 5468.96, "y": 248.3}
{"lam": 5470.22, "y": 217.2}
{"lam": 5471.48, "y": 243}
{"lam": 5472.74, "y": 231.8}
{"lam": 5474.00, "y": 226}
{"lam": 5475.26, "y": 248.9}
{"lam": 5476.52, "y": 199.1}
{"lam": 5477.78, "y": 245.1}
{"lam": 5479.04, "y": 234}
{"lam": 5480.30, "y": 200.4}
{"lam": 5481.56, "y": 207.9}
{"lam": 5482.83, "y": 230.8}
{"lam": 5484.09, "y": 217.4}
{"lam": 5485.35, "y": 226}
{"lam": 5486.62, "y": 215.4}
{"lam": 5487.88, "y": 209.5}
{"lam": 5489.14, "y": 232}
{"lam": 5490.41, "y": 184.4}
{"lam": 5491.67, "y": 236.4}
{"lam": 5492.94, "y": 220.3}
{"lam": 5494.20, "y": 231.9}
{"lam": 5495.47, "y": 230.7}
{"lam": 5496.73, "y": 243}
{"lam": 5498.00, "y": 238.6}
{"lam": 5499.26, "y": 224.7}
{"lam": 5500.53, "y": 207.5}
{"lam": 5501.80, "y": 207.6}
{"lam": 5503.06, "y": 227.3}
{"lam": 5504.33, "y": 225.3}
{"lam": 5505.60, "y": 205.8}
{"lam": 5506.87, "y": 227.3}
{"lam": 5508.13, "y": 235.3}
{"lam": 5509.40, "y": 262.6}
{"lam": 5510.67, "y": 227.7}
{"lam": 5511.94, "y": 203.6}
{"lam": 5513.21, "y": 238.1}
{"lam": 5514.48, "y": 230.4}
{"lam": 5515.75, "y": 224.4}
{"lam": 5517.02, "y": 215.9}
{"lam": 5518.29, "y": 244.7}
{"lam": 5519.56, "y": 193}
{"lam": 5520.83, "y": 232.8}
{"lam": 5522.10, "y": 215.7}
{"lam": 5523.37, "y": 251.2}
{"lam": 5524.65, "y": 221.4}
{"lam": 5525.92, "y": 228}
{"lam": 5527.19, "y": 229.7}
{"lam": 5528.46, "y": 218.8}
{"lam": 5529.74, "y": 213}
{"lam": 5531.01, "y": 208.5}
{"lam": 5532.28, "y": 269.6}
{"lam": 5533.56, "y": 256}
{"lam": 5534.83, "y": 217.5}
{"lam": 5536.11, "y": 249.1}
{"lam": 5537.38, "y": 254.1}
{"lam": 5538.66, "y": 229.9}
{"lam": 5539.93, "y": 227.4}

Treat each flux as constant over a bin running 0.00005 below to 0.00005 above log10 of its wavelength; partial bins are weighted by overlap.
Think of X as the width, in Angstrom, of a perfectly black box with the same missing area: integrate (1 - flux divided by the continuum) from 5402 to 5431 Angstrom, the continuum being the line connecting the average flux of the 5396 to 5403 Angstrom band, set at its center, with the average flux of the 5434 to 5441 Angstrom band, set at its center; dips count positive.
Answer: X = 0.9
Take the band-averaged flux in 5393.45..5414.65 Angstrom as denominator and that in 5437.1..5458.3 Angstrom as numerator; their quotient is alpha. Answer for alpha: 1.07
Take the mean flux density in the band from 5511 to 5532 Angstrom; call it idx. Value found 224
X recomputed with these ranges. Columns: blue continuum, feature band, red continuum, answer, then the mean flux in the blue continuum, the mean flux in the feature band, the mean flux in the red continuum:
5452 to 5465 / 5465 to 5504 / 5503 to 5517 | 0.9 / 236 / 226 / 227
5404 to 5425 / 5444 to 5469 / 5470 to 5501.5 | -1.6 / 222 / 237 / 224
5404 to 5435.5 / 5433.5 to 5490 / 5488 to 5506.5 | -2.3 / 225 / 233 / 222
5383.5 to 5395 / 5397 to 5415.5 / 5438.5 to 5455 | 0.6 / 228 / 223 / 236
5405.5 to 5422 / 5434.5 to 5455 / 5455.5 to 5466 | -0.1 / 223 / 235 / 239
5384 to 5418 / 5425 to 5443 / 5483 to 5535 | -0.6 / 225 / 233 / 226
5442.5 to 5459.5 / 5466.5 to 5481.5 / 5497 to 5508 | 0.0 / 237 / 230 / 222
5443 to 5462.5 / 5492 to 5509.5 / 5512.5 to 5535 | 0.3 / 237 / 227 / 228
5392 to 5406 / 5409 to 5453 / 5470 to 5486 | -0.9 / 226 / 231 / 225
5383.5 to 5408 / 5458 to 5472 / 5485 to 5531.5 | -0.9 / 225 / 239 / 224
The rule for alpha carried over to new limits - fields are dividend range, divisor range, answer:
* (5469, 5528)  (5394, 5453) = 0.99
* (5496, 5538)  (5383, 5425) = 1.02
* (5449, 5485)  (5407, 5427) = 1.05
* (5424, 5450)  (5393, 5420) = 1.04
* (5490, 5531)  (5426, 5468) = 0.95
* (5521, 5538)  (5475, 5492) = 1.06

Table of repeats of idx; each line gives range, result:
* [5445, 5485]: 233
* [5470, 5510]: 225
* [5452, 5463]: 237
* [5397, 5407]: 223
